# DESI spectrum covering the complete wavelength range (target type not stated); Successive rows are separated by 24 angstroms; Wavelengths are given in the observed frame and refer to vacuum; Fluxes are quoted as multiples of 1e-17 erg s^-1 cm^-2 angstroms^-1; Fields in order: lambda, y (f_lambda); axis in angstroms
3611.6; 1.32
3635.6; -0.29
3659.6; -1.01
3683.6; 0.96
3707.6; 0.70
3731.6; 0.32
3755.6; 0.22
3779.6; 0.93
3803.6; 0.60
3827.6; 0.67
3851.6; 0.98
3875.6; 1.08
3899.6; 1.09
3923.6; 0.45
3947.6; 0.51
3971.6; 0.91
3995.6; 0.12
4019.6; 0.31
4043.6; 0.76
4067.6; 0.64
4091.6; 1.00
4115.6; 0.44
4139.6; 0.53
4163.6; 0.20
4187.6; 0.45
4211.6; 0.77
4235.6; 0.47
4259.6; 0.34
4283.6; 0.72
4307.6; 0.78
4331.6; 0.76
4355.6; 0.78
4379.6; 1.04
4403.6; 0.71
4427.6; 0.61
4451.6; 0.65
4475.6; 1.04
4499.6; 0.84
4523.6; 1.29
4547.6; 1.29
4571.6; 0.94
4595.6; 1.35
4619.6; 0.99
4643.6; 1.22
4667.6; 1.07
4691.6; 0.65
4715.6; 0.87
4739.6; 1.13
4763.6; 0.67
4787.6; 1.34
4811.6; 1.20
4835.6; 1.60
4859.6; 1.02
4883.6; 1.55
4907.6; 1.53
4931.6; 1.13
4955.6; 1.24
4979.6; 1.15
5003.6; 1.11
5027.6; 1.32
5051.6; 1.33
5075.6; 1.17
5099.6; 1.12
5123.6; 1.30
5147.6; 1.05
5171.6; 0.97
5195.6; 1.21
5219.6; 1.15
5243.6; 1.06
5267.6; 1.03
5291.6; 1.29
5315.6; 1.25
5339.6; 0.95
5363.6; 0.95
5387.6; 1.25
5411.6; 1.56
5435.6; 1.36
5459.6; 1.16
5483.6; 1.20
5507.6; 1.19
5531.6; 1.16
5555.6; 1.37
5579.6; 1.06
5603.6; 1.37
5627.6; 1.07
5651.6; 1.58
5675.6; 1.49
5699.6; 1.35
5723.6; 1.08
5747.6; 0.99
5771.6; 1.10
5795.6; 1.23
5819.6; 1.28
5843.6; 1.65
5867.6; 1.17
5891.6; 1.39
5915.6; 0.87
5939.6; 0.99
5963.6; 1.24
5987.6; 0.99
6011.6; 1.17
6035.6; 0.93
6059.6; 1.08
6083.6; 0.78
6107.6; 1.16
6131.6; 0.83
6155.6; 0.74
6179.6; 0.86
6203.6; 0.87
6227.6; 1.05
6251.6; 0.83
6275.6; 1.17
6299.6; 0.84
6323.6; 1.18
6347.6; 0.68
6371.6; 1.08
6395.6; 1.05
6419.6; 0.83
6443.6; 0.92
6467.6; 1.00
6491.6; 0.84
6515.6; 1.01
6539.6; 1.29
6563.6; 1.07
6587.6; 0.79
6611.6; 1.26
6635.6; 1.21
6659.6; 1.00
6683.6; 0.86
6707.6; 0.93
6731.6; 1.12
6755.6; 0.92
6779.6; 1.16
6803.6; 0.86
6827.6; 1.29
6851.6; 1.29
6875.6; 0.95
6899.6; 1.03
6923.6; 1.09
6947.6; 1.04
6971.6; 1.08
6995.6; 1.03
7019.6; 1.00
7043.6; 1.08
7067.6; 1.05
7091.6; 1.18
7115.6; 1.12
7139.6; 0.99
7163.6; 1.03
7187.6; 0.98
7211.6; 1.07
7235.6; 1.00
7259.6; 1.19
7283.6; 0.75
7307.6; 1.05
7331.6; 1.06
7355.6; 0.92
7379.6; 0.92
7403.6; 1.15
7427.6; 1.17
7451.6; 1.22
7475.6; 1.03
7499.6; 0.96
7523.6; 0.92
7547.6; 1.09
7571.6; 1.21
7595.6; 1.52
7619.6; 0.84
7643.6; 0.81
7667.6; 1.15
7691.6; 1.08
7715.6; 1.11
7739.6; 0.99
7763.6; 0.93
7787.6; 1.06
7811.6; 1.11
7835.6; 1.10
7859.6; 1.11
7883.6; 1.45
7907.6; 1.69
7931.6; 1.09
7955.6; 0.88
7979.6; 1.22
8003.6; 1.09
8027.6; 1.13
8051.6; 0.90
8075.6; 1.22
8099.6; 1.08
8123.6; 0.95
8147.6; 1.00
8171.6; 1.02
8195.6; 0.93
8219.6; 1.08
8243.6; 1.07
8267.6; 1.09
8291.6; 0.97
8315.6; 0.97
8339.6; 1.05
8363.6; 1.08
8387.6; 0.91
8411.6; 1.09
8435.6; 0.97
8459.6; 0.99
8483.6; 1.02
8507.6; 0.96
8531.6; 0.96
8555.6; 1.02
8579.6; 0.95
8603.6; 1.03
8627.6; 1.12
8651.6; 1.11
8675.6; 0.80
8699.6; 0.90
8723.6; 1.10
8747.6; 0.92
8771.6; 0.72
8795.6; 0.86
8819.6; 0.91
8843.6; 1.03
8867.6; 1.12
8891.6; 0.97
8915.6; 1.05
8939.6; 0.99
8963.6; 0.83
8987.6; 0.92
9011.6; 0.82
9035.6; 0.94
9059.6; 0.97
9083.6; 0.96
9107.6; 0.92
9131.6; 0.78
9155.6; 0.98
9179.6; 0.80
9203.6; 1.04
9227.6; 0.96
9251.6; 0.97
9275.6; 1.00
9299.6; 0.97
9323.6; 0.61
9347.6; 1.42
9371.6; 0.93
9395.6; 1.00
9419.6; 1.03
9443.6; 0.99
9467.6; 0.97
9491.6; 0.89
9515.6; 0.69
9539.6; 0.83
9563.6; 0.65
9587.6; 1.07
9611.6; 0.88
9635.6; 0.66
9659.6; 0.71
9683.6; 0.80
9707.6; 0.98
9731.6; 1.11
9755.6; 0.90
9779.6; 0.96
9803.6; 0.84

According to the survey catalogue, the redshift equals 0.20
